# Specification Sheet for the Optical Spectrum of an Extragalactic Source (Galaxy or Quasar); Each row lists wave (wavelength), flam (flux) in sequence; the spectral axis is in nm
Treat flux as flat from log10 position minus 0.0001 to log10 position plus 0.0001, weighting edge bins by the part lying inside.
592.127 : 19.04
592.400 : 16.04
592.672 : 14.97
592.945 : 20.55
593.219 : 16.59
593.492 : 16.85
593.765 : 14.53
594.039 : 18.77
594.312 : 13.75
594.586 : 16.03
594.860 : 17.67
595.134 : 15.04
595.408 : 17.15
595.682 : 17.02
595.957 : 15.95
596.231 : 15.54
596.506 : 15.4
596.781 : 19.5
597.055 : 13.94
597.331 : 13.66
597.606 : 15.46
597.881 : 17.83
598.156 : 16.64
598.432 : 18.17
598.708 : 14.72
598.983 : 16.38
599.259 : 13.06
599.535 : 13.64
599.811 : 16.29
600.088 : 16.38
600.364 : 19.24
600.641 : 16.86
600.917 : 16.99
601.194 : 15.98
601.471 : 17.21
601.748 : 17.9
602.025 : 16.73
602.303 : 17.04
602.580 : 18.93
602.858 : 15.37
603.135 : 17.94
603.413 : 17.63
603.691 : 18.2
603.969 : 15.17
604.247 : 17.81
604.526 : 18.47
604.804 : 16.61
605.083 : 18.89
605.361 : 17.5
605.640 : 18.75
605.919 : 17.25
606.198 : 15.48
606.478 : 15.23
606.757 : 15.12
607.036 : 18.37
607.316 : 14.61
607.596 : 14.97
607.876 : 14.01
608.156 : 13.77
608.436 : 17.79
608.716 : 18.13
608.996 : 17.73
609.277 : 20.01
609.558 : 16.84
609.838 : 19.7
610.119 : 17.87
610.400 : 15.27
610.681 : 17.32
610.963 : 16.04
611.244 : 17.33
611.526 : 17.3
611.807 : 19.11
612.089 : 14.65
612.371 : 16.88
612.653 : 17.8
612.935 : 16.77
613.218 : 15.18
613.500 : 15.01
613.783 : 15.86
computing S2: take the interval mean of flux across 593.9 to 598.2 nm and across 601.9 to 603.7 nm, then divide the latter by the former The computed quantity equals 1.1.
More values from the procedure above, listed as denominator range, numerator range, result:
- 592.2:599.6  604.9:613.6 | 1.04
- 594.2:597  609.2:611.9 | 1.08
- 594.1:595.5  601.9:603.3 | 1.07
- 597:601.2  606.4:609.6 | 1.03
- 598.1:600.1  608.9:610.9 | 1.14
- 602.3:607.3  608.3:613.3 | 1.01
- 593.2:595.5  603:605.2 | 1.08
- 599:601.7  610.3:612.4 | 1.03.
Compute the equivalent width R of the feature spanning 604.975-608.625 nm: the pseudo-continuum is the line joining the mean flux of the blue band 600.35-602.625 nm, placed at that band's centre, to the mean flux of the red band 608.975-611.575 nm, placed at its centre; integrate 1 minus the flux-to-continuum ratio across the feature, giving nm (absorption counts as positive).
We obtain 0.239 nm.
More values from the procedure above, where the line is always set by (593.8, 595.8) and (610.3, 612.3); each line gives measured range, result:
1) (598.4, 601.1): 0.07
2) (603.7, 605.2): -0.08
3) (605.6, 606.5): 0.00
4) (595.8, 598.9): 0.07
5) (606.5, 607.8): 0.08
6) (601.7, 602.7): -0.06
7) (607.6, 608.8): 0.07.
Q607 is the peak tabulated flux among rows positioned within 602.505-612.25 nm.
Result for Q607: 20.01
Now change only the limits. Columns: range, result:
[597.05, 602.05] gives 19.24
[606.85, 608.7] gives 18.37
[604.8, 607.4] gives 18.89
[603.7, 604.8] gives 18.47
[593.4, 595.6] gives 18.77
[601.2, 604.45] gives 18.93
